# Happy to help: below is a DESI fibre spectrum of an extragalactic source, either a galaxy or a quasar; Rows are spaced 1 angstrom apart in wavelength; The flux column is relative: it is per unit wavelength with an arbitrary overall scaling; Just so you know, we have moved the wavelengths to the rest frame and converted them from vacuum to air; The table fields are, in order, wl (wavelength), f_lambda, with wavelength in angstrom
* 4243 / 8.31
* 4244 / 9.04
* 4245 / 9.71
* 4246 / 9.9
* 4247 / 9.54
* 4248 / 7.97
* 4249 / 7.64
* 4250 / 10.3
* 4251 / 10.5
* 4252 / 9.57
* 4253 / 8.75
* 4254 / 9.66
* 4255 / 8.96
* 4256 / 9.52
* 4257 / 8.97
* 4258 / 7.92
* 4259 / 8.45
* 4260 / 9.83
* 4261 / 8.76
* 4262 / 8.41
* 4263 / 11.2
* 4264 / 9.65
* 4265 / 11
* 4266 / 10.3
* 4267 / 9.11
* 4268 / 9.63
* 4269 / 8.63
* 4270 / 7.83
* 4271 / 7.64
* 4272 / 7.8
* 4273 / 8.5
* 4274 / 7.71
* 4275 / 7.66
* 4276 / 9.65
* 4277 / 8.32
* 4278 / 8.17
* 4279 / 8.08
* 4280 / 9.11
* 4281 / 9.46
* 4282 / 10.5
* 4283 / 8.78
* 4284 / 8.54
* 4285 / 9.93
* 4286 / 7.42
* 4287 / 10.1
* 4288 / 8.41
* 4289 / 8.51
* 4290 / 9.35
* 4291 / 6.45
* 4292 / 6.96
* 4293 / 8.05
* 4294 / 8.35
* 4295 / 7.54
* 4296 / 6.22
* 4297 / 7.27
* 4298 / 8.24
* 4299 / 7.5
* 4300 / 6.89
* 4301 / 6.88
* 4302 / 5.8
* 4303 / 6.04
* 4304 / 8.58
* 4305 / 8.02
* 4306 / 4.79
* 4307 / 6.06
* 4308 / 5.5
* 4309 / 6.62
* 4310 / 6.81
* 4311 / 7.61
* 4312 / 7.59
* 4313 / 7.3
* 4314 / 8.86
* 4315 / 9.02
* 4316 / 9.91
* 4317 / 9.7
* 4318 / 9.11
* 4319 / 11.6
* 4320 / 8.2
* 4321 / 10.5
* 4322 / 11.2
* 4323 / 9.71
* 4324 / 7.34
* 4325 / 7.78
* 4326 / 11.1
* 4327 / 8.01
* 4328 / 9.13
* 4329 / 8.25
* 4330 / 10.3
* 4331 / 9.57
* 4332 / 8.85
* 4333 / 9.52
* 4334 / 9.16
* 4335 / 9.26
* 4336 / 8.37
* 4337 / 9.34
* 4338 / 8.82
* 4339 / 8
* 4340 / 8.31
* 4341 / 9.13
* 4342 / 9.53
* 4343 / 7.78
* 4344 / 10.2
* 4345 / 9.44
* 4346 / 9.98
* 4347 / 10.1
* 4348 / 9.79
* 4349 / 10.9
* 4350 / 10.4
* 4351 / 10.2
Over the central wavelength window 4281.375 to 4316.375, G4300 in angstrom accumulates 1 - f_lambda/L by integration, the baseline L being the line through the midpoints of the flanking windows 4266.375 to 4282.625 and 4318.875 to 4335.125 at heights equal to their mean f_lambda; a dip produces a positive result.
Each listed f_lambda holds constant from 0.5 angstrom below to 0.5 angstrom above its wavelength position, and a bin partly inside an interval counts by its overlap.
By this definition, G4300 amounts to 4.8 angstrom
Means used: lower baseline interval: 8.63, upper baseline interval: 9.33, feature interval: 7.72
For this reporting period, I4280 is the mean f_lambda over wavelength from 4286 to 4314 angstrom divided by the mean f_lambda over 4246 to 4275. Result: 0.81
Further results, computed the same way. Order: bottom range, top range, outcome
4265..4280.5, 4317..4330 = 1.09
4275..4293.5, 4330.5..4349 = 1.07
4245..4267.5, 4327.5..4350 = 0.99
